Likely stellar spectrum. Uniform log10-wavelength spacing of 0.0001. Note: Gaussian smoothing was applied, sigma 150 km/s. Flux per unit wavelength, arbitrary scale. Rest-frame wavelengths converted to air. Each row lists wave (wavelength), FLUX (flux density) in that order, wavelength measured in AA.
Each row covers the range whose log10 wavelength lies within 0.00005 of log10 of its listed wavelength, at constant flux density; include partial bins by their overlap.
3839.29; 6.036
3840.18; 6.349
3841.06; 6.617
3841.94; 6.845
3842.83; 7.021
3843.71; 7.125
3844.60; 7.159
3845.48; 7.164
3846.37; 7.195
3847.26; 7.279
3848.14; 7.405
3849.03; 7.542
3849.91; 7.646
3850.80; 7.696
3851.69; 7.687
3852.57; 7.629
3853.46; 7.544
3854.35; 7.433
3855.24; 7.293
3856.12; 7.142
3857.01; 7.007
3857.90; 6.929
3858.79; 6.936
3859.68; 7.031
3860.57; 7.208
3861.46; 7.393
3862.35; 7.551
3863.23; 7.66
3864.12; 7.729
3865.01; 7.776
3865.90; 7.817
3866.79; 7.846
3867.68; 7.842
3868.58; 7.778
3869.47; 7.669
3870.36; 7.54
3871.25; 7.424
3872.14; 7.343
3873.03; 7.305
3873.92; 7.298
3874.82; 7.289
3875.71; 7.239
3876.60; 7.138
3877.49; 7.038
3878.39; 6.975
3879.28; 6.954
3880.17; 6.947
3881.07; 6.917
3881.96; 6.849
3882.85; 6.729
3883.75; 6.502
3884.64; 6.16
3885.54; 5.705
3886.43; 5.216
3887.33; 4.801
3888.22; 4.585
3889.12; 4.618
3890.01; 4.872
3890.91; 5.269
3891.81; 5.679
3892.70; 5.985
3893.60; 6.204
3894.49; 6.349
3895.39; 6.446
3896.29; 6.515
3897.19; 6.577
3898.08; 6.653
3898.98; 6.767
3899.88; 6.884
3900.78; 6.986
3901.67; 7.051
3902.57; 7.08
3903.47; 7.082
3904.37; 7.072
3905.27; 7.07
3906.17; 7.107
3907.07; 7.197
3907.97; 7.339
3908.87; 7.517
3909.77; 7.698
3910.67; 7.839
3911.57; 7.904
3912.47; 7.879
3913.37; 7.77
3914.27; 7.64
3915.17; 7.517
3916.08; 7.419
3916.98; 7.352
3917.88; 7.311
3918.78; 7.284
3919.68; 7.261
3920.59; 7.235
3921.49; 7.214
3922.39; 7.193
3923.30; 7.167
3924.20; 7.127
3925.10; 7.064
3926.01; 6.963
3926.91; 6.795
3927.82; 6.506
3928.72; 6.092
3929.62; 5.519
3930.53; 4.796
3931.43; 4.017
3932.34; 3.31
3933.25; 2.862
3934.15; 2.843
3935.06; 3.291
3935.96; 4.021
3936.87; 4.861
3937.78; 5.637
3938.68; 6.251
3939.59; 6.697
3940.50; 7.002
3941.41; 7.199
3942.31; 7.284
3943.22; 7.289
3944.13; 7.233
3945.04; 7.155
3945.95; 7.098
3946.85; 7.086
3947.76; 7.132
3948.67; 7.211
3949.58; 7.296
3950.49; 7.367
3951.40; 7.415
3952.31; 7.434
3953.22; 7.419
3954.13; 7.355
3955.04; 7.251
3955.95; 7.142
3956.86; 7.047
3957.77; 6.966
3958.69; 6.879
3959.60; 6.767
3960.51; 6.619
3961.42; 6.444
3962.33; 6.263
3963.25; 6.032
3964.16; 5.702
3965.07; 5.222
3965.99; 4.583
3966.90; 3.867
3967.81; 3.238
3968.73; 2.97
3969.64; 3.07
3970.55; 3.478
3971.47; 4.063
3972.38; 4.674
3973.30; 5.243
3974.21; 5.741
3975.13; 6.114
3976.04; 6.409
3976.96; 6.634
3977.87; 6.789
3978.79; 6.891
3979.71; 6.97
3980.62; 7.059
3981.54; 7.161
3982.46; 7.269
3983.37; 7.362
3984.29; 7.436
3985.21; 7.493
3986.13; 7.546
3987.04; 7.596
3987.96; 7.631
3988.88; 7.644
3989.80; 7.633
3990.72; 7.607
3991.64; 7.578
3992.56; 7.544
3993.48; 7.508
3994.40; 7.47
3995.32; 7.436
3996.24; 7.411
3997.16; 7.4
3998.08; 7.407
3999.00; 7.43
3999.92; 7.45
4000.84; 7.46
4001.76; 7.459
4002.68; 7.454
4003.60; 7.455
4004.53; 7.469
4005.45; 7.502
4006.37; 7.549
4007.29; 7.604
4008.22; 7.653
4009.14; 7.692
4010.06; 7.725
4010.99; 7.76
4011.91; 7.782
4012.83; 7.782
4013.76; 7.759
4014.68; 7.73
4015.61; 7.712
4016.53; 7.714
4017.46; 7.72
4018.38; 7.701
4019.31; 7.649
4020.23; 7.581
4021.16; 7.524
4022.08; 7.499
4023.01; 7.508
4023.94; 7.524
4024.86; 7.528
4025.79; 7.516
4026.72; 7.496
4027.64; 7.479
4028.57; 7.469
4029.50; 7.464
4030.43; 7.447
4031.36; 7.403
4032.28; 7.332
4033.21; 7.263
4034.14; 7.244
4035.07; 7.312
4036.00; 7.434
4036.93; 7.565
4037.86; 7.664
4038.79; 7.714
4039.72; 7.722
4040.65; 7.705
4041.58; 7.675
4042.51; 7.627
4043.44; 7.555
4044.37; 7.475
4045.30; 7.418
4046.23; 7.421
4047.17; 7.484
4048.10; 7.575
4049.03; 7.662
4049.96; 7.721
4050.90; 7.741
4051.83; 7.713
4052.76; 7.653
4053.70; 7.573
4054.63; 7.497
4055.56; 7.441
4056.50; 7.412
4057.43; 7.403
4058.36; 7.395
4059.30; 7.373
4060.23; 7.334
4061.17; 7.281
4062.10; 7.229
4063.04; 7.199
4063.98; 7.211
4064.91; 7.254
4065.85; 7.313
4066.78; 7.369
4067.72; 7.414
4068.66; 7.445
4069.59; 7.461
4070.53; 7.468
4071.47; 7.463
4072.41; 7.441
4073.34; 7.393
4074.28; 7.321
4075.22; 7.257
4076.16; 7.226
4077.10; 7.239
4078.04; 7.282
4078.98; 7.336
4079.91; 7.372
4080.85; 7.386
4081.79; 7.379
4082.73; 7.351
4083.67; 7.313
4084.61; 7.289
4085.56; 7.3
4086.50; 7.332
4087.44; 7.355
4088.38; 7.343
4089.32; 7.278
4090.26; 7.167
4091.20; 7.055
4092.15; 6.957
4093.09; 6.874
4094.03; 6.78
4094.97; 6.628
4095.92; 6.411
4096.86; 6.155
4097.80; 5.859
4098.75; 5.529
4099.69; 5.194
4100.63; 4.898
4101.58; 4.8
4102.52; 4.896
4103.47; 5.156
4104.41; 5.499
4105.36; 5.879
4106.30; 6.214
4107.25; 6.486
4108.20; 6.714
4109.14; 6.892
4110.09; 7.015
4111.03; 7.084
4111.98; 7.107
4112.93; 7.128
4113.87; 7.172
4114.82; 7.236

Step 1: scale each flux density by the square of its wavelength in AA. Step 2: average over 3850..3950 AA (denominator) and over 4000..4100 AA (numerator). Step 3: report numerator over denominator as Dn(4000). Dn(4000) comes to 1.2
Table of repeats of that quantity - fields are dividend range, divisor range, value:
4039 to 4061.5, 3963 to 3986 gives 1.38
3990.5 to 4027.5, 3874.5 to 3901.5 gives 1.28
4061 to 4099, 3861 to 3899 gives 1.18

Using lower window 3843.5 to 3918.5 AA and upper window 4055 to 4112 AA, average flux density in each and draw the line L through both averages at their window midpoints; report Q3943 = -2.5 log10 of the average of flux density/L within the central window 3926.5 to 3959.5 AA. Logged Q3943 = 0.12 mag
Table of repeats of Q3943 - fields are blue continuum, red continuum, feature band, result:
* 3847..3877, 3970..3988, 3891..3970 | 0.07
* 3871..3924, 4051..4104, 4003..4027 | -0.10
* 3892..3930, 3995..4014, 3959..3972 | 0.44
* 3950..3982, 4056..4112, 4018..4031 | -0.17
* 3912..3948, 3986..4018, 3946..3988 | 0.11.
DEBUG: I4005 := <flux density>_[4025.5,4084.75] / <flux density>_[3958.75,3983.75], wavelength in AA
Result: 1.3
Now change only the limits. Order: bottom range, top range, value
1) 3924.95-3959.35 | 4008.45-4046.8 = 1.20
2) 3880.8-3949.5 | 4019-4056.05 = 1.17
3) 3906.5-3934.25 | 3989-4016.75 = 1.13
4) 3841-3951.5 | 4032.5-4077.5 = 1.10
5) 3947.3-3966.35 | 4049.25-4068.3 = 1.10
